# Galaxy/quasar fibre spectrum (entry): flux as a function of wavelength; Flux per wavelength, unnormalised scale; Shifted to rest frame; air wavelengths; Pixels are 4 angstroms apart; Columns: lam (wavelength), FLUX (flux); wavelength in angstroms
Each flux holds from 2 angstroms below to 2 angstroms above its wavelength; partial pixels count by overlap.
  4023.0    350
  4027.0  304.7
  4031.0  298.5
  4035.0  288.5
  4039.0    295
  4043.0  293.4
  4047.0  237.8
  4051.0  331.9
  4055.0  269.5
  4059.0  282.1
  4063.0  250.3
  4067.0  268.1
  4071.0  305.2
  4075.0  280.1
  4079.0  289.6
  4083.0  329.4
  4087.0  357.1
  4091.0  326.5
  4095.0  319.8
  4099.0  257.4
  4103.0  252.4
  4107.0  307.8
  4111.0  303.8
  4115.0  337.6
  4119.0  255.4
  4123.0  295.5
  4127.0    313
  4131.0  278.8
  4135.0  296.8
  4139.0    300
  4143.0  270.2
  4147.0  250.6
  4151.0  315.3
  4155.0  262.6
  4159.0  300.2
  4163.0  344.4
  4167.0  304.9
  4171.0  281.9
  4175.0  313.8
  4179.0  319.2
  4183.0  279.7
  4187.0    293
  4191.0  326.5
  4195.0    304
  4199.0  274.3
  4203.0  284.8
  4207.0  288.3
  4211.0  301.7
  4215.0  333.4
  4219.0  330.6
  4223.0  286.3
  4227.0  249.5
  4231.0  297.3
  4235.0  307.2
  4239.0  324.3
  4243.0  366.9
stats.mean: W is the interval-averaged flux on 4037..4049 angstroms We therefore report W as 275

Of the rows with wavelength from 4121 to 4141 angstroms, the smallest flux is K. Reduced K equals 278.8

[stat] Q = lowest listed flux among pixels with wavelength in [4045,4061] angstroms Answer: 237.8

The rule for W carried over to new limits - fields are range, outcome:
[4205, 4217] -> 308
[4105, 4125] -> 300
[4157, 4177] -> 309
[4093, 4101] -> 289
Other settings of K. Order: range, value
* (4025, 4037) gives 288.5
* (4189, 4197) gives 304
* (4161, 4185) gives 279.7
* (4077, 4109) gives 252.4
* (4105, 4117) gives 303.8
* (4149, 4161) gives 262.6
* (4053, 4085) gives 250.3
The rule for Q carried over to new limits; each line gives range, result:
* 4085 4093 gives 326.5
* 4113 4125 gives 255.4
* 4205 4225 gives 286.3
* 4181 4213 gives 274.3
